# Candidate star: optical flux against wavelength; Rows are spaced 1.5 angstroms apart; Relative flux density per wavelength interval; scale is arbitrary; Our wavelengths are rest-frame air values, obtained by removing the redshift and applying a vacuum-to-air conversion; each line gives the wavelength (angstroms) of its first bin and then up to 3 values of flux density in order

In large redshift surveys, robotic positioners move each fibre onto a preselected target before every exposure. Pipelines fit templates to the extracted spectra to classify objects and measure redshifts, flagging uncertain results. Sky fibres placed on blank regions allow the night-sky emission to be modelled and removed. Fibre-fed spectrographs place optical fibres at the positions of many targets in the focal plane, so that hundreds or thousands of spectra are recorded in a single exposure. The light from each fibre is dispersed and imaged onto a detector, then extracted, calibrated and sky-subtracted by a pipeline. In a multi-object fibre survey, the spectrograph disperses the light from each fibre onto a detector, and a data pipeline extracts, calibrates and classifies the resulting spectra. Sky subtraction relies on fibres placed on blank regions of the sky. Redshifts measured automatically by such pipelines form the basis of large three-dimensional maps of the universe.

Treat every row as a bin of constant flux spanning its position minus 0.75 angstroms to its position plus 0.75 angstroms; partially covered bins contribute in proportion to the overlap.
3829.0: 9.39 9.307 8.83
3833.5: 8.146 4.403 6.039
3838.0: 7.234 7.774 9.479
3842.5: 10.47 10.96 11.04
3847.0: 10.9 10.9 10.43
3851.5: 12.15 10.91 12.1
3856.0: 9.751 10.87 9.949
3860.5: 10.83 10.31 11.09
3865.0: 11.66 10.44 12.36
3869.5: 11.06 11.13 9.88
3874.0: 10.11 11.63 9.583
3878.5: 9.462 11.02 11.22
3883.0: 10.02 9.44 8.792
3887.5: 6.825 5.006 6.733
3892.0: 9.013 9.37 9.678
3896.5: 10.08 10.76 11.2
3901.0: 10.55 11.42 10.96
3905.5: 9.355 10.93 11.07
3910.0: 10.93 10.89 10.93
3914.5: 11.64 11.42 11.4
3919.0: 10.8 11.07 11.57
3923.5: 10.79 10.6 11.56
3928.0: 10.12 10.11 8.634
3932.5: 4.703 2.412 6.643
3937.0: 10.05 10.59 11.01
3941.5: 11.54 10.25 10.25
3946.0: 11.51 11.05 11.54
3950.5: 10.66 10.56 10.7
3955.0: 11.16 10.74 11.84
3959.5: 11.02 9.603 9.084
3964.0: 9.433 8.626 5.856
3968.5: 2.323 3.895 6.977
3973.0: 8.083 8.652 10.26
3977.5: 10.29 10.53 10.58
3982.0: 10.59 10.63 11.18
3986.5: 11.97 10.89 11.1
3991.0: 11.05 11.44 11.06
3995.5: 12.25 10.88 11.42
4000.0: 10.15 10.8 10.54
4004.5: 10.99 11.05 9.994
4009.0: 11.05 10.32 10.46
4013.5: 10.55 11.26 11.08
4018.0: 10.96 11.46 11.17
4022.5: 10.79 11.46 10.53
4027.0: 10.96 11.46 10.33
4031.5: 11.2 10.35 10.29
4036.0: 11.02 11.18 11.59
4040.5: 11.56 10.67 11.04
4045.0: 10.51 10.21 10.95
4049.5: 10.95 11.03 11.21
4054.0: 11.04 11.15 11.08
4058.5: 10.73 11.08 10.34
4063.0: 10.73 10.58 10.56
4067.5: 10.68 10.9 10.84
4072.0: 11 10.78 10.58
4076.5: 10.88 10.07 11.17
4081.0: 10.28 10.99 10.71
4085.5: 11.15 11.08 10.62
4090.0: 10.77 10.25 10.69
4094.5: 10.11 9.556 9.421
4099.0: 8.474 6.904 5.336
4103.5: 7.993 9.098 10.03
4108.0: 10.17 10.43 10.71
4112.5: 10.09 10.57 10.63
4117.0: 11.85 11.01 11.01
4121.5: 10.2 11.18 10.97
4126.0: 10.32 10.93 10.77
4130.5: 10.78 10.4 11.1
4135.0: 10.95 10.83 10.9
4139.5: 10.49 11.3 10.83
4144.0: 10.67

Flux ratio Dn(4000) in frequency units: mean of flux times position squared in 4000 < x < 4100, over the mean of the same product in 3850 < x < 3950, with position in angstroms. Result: 1.14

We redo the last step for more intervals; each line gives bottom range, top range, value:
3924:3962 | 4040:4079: 1.15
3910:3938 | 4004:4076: 1.18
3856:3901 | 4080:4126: 1.13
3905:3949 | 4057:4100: 1.12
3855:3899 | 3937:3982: 1.01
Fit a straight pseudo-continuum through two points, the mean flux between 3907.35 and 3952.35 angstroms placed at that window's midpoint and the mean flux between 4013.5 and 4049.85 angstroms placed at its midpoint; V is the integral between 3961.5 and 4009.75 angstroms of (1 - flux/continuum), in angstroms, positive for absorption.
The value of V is 3.8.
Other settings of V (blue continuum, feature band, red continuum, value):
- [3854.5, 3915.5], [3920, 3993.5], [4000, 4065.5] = 5.8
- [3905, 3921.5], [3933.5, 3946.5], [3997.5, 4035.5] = 1.8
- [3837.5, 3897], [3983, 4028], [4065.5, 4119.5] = -3.8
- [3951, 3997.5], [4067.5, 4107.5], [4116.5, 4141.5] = 2.1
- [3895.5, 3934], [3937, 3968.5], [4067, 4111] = 0.5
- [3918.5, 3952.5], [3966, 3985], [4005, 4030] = 3.8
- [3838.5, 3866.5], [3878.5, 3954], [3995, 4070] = 5.1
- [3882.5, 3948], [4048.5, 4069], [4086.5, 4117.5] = -2.3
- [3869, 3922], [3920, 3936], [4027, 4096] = 2.1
